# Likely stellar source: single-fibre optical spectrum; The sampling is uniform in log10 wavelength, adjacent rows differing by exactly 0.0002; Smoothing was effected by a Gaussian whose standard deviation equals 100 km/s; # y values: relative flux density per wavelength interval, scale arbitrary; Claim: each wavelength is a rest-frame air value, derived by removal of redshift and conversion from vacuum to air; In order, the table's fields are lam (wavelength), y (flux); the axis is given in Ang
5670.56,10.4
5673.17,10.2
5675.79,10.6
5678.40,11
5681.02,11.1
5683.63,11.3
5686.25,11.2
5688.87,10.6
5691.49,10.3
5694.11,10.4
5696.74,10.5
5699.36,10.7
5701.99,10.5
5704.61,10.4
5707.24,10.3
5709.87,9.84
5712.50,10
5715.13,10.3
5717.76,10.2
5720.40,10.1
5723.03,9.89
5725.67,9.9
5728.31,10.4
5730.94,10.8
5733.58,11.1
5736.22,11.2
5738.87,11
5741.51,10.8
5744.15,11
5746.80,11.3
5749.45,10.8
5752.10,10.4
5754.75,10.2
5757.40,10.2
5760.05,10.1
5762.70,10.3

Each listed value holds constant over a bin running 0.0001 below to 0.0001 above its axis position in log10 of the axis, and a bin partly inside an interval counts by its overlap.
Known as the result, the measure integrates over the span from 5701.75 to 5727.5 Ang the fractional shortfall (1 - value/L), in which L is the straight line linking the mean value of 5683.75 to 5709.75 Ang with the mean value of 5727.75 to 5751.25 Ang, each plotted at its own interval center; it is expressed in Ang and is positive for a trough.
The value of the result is 1.4 Ang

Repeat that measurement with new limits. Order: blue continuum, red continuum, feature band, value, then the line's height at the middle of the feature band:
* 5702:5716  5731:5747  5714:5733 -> 0.61 Ang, 10.6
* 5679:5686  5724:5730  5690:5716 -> 0.95 Ang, 10.7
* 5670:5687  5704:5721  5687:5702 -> -0.02 Ang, 10.5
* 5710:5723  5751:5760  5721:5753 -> -1.67 Ang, 10.2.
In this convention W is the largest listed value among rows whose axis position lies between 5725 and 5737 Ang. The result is 11.2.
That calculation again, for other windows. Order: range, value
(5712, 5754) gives 11.3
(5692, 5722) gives 10.7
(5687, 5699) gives 10.6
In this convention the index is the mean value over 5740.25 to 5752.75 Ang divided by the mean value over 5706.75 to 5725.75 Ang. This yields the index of 1.1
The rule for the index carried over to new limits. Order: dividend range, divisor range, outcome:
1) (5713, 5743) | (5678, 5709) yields 0.98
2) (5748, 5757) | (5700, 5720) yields 1.02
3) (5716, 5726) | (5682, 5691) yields 0.92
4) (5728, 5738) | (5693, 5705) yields 1.04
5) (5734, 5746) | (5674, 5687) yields 1.00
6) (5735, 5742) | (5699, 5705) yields 1.05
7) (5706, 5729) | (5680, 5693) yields 0.93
